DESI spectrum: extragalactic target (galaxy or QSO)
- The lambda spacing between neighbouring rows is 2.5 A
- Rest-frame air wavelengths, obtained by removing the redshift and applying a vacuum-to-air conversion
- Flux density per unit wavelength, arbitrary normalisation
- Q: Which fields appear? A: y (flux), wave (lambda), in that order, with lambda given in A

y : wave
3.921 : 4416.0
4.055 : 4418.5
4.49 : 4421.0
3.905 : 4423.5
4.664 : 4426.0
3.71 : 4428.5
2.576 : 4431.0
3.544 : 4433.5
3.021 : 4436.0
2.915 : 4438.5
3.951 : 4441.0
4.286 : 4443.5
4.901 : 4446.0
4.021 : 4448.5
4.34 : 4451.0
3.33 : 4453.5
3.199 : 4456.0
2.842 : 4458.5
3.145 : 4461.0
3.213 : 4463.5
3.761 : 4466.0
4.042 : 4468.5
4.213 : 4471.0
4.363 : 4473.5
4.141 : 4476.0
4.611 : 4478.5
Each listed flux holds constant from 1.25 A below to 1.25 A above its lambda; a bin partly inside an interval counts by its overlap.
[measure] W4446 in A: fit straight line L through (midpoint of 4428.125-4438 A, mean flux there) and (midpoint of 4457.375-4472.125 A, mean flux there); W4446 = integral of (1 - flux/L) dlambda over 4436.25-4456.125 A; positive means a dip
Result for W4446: -3.3 A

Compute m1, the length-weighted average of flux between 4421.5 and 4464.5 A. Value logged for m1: 3.64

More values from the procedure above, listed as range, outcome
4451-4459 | 3.34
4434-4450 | 3.84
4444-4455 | 4.14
